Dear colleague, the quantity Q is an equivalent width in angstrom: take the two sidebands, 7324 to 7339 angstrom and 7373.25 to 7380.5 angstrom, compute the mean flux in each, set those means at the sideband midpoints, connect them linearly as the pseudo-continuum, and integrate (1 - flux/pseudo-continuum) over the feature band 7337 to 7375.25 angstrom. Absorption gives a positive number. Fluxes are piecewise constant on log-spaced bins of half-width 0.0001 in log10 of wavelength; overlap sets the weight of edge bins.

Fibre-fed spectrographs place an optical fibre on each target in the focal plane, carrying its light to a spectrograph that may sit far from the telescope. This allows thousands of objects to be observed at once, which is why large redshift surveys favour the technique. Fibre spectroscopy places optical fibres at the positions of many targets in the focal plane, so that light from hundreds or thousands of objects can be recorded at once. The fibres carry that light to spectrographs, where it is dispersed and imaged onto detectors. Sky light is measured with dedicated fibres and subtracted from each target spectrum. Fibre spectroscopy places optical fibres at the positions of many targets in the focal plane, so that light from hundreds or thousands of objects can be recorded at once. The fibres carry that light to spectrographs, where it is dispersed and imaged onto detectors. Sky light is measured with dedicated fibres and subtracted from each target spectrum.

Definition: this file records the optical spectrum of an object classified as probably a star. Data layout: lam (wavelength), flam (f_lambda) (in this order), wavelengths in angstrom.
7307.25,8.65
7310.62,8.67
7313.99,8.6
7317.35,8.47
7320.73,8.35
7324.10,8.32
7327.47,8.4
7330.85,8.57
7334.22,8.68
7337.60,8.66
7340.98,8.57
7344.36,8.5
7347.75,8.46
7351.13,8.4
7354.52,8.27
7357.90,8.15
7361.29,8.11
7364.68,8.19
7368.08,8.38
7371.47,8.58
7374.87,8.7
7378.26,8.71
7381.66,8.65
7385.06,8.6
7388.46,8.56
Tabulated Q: 1.0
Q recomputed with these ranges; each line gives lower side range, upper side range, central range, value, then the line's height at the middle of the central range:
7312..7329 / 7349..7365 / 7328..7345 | -0.5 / 8.35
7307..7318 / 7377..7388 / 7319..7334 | 0.3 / 8.61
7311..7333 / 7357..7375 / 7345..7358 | 0.0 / 8.37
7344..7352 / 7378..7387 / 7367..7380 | 0.0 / 8.59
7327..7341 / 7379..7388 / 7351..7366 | 0.7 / 8.61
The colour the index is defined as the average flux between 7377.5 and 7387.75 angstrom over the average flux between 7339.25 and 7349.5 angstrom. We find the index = 1.02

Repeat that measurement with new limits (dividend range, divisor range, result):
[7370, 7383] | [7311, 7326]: 1.02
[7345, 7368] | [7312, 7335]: 0.98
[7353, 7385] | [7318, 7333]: 1.00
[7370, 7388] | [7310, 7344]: 1.01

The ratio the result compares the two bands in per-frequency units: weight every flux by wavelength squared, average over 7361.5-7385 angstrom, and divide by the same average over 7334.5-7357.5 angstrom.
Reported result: 1.01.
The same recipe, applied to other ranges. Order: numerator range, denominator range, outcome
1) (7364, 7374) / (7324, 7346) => 0.99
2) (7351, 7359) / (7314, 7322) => 0.99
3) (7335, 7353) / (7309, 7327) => 1.01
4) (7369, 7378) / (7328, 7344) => 1.01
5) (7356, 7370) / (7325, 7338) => 0.97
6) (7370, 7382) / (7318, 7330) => 1.05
